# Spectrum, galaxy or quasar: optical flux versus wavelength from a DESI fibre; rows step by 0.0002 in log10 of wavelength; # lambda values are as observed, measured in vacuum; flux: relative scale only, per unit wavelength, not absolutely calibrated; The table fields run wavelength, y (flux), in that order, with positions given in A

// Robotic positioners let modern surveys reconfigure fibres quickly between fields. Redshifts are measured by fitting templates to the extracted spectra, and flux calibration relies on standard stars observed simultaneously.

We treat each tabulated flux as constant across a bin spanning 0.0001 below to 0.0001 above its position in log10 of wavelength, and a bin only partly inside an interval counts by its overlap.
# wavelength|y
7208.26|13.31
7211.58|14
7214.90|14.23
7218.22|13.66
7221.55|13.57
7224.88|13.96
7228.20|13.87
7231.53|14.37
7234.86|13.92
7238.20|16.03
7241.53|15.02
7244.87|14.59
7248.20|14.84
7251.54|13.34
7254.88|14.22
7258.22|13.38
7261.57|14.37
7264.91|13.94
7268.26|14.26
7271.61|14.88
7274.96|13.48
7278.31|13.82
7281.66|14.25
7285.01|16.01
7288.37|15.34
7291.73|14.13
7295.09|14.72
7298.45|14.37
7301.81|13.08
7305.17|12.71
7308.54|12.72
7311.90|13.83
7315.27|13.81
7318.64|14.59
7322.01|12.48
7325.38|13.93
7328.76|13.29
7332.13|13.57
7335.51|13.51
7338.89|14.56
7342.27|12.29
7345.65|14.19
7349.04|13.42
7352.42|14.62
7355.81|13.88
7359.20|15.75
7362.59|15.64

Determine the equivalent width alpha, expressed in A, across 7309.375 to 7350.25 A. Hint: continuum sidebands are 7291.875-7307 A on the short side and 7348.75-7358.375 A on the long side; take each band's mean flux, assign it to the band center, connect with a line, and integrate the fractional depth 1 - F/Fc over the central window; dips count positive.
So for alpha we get 1.2 A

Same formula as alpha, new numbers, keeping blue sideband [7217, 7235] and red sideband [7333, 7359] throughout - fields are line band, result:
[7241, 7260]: -0.40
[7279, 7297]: -1.21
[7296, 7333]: 1.00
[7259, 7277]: -0.32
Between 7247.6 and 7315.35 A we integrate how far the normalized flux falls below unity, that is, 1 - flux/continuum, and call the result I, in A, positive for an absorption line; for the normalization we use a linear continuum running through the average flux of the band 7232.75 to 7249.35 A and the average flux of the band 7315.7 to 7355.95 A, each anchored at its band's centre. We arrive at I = 1.4 A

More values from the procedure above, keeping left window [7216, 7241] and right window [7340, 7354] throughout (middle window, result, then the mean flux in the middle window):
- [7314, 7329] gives 0.2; 13.6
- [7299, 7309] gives 0.6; 13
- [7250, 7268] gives 0.3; 13.9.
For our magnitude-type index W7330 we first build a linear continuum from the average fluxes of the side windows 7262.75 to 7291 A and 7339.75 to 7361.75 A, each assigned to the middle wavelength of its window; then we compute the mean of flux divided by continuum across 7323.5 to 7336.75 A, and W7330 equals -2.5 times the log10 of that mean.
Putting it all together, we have 0.05 mag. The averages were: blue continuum 14.5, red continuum 14.1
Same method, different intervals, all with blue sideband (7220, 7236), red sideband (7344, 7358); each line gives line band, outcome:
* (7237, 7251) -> -0.07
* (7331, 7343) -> 0.04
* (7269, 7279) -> -0.01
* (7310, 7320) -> 0.00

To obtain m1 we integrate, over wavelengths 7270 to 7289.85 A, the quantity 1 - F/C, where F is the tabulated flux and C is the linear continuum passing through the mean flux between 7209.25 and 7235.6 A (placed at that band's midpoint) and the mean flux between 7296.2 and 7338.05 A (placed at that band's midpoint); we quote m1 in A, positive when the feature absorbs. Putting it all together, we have -1.4 A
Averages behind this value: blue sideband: 13.9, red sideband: 13.5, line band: 14.6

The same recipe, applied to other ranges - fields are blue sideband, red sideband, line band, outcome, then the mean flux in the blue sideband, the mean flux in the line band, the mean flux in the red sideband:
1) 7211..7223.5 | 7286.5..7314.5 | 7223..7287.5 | -2.3 A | 13.9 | 14.4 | 13.9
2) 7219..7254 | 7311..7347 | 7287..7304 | -0.5 A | 14.3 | 14.3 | 13.6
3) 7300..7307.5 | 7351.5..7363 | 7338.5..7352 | 0.8 A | 12.9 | 13.6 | 14.9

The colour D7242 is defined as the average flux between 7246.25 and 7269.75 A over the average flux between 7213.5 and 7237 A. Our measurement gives 1.01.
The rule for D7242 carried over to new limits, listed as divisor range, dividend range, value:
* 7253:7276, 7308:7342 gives 0.97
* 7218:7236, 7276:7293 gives 1.06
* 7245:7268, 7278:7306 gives 1.02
